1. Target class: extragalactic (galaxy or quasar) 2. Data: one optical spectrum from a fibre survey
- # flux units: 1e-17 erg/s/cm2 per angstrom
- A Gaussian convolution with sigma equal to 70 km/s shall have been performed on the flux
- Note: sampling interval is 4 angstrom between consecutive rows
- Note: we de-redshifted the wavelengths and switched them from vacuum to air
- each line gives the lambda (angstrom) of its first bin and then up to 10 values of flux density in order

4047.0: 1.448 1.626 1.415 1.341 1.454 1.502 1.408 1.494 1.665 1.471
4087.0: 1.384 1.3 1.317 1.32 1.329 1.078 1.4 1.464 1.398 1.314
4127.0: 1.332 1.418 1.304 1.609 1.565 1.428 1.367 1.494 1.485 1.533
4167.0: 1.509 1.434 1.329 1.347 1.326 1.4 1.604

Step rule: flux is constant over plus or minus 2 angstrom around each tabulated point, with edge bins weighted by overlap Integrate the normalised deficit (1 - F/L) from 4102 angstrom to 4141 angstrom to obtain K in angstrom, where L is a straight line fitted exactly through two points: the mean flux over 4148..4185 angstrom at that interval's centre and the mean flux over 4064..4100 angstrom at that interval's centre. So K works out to 1.7 angstrom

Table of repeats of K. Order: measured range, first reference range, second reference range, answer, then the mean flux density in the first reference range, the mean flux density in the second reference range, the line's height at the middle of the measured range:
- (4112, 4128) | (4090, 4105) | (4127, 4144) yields 0.2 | 1.32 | 1.45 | 1.4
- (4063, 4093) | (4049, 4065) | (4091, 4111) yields -1.9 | 1.46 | 1.28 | 1.37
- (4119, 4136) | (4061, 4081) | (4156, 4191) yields 1.3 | 1.5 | 1.43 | 1.47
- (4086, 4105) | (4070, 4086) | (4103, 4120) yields 1.2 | 1.51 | 1.33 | 1.42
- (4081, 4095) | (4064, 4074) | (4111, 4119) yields 0.7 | 1.46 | 1.43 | 1.45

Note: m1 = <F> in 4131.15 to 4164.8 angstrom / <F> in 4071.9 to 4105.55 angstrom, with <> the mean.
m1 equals 1.0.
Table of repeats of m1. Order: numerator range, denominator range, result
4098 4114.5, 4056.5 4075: 0.90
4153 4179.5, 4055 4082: 0.99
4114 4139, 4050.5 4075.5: 0.96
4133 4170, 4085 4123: 1.11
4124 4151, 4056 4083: 0.97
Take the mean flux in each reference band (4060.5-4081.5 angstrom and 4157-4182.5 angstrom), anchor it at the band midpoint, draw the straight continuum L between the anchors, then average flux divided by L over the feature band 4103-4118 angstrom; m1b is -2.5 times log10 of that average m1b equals 0.12 mag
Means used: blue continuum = 1.5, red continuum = 1.43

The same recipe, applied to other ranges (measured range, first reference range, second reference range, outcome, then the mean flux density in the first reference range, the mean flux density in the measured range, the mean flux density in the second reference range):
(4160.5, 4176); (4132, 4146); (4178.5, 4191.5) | -0.019 mag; 1.48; 1.46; 1.41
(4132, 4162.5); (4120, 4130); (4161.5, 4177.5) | -0.056 mag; 1.34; 1.47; 1.45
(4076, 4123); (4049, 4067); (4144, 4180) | 0.062 mag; 1.46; 1.38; 1.44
